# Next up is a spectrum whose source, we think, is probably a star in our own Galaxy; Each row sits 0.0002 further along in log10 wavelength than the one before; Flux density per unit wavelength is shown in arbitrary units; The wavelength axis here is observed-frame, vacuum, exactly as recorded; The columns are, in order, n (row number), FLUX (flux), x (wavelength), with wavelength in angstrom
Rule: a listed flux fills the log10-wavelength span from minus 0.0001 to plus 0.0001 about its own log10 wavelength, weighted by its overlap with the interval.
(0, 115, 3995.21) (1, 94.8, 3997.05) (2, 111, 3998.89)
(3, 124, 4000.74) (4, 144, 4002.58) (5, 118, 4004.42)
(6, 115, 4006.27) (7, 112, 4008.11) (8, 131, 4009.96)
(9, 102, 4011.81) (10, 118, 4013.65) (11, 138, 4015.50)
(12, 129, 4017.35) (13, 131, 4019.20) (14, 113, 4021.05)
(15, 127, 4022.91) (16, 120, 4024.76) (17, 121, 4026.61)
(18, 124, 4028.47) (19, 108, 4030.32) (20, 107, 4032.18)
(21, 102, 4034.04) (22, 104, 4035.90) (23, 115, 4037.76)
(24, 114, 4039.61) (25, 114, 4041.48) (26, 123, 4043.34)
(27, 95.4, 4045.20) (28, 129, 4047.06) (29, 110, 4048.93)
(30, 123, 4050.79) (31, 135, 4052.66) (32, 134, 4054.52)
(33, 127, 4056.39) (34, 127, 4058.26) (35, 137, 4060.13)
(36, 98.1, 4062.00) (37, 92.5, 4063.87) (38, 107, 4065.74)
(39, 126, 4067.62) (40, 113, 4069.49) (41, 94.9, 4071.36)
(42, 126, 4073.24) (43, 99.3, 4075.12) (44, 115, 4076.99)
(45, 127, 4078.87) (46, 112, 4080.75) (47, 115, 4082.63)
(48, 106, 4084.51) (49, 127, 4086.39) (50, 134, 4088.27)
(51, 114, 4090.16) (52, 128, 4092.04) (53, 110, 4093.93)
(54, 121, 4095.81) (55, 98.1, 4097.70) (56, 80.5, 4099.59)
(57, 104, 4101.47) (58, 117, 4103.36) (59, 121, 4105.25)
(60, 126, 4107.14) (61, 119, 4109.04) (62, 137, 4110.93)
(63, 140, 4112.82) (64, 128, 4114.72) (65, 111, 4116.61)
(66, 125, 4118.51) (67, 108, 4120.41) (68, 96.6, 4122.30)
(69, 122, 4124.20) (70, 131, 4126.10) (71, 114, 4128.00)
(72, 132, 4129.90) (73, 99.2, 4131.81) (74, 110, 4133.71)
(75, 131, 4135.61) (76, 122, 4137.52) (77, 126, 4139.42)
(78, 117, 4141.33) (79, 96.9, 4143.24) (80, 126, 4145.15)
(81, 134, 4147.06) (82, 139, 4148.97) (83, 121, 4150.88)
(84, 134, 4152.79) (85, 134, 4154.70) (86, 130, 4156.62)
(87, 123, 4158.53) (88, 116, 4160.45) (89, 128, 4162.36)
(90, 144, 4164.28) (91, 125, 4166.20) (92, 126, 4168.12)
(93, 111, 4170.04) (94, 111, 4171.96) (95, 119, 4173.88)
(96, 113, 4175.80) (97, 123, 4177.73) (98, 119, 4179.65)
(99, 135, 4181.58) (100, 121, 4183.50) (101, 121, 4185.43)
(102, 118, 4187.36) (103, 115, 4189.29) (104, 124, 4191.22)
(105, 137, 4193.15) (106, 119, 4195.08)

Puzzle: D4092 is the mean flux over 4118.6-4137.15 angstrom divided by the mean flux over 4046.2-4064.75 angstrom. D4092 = 1.0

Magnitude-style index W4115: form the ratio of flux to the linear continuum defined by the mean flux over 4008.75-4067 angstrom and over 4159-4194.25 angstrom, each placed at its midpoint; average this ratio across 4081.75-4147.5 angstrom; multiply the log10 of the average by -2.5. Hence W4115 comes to 0.02 mag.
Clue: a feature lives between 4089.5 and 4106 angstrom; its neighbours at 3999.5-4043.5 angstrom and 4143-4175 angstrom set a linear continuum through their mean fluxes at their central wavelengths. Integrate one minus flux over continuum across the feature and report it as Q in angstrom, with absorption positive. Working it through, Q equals 1.63 angstrom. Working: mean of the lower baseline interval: 119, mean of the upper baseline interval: 125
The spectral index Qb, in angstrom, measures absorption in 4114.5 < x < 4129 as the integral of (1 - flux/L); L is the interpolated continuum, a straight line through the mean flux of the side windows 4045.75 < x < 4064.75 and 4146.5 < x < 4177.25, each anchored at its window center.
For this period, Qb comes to 0.84 angstrom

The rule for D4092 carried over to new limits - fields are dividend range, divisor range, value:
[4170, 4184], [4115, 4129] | 1.03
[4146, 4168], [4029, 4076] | 1.13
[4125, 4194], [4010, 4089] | 1.05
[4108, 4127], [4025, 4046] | 1.09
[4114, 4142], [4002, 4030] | 0.97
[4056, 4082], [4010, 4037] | 0.97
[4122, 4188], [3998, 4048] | 1.03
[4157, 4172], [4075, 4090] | 1.05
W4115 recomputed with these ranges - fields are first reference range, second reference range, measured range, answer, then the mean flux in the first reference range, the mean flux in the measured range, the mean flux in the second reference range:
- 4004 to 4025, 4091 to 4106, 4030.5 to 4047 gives 0.07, 121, 110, 110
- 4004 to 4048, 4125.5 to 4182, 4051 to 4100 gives 0.03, 117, 116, 123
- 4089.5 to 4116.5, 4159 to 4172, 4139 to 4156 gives -0.03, 117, 125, 124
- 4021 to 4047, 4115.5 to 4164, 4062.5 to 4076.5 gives 0.08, 114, 108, 121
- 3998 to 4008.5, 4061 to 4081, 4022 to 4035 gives 0.01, 121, 116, 110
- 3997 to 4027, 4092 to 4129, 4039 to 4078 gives 0.03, 121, 116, 117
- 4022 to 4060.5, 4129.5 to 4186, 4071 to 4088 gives 0.05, 119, 115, 123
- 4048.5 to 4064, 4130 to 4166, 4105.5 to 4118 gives -0.03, 122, 126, 124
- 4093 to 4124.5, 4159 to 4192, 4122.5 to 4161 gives -0.04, 115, 122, 122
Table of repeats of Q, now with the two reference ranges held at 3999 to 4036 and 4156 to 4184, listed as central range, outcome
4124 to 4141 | 0.2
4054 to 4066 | 0.3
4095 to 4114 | 0.8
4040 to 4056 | 0.0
